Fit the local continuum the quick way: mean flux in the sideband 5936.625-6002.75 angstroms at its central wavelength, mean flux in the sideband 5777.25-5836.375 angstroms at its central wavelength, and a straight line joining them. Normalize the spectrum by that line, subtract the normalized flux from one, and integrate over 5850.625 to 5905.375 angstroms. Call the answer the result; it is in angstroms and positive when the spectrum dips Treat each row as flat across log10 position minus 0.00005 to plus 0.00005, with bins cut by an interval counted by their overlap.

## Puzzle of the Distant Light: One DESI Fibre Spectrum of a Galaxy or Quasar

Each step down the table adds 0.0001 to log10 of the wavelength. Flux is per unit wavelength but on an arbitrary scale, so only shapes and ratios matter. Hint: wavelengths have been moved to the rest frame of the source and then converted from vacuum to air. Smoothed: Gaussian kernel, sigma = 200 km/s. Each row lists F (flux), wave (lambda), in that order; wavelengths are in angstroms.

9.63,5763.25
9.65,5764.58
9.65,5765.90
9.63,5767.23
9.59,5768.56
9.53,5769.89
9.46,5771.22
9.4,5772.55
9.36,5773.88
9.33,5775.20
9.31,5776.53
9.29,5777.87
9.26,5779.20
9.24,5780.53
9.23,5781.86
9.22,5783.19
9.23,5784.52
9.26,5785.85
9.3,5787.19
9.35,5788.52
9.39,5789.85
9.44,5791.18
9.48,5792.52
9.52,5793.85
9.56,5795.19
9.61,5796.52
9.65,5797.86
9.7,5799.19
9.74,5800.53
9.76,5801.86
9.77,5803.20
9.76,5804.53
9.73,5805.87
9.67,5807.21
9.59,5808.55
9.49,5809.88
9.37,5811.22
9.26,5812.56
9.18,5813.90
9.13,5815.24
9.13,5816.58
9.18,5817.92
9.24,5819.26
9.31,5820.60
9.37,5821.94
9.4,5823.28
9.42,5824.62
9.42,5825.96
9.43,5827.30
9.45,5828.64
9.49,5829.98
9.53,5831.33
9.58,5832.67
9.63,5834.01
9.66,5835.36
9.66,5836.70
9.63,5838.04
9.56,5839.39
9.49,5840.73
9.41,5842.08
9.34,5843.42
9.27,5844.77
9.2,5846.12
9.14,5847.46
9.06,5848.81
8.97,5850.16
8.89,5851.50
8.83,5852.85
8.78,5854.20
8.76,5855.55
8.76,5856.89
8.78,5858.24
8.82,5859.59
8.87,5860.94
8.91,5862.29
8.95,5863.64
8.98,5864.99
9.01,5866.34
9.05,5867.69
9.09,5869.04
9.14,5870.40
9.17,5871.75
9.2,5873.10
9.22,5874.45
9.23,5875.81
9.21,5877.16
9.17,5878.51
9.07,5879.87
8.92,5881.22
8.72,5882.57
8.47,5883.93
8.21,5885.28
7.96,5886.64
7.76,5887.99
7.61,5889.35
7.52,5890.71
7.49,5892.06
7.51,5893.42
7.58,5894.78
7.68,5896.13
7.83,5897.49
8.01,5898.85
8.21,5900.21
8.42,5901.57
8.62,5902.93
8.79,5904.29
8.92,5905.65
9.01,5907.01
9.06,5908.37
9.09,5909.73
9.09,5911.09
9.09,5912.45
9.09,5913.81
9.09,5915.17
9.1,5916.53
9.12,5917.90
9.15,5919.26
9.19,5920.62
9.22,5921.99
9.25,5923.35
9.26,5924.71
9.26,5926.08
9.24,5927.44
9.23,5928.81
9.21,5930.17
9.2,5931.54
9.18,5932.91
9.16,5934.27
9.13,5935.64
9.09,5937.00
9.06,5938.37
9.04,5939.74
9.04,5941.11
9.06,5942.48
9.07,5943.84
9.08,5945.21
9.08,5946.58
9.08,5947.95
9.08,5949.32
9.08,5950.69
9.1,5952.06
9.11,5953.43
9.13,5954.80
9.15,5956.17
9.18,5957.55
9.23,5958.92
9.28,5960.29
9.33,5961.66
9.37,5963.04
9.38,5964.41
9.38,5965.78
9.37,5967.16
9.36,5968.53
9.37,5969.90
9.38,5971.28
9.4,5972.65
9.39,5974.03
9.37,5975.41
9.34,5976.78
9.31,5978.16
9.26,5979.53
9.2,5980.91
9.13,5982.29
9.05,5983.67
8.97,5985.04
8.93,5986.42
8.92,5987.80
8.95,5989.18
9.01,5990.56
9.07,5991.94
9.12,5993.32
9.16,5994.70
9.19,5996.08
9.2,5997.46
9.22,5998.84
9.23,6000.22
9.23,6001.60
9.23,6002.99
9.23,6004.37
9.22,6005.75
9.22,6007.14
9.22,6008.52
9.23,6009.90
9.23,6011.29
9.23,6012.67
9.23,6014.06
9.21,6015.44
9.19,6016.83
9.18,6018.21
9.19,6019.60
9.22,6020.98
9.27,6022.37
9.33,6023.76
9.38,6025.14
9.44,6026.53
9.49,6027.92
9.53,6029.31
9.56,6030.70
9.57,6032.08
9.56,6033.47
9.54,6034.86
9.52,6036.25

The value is 4.4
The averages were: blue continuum 9.44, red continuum 9.18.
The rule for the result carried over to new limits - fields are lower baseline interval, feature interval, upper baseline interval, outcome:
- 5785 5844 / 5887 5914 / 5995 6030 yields 3.1 angstroms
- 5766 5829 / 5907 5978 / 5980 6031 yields 0.6 angstroms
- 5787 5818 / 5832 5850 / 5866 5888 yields -0.5 angstroms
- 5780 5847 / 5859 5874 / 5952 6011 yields 0.6 angstroms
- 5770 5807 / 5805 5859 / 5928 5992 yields 0.5 angstroms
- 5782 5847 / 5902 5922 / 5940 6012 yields 0.6 angstroms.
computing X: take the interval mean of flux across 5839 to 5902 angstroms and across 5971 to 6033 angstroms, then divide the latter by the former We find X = 1.06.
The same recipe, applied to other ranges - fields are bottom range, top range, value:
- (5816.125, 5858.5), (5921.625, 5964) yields 0.99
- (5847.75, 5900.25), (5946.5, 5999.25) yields 1.07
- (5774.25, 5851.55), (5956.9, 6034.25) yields 0.98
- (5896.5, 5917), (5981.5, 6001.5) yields 1.04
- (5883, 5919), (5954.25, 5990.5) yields 1.10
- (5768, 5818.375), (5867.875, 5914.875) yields 0.91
